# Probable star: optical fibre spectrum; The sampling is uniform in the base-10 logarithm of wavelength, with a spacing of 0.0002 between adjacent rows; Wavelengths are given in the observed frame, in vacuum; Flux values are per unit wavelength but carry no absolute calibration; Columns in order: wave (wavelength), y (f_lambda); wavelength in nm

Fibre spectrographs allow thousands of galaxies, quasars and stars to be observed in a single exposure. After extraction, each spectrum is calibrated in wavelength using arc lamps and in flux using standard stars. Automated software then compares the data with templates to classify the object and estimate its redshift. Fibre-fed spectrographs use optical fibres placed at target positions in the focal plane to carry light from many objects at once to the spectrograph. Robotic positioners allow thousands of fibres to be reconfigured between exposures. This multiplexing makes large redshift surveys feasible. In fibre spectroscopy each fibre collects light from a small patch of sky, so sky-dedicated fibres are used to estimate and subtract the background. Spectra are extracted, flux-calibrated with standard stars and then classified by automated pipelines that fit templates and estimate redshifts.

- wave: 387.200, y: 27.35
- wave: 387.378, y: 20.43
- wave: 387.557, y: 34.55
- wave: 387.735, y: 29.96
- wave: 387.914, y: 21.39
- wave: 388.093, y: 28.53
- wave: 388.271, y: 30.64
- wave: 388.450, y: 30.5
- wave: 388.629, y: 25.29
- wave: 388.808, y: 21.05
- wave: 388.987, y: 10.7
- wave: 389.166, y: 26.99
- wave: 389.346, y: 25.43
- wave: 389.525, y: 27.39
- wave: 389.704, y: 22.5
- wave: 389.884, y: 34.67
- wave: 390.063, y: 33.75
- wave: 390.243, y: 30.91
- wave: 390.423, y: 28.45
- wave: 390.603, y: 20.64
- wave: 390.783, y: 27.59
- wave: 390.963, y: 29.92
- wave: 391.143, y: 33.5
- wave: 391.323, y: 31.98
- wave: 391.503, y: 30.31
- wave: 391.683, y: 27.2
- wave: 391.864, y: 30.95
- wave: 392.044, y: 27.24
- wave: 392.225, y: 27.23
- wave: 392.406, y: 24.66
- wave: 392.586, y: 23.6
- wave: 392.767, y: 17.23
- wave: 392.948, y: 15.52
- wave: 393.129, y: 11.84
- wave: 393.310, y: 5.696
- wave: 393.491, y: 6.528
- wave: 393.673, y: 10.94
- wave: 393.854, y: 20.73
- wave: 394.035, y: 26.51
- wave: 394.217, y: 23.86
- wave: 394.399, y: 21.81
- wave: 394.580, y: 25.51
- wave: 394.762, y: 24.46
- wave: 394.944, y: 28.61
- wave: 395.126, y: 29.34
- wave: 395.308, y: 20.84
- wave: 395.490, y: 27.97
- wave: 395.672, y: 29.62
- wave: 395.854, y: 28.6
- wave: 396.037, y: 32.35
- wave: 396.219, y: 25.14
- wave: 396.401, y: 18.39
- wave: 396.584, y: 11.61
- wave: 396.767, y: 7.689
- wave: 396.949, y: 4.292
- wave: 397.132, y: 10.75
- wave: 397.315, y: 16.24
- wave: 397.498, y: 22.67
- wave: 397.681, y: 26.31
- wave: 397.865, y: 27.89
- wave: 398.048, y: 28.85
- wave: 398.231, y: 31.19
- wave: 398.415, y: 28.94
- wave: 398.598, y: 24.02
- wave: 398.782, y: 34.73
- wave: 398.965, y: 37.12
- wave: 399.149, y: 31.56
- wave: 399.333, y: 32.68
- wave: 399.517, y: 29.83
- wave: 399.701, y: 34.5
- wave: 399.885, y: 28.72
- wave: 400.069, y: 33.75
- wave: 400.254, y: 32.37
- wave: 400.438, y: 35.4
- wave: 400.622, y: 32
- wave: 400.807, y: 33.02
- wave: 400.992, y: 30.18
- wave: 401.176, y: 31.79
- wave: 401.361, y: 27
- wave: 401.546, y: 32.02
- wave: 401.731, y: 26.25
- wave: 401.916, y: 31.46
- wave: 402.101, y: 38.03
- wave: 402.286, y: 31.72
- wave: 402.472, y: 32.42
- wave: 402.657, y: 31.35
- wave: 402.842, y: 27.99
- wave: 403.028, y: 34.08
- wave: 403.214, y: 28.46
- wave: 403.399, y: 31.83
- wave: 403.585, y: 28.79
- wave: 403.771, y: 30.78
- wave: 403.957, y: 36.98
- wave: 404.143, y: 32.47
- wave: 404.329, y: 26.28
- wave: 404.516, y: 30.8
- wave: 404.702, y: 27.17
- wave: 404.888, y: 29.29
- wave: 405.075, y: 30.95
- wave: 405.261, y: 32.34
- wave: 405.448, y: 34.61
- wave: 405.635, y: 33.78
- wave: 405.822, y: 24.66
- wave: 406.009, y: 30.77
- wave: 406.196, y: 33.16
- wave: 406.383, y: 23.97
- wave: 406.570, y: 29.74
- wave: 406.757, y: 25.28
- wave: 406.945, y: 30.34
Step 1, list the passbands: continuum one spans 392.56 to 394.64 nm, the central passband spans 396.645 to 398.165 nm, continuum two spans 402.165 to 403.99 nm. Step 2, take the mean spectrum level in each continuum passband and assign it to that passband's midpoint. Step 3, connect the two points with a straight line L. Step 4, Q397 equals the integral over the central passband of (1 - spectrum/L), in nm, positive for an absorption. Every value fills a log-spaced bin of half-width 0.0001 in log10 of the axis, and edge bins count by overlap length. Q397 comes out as 0.33 nm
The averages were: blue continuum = 17.2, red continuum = 31.4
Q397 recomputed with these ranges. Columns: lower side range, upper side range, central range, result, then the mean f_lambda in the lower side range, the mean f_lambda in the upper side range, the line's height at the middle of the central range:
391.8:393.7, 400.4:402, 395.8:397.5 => 0.47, 18.4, 30.9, 24.1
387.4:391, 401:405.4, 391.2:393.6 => 0.53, 26.9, 30.9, 27.8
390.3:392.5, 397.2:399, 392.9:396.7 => 0.90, 28.3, 27.3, 27.8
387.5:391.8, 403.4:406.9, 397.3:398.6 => 0.11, 27.6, 30.1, 29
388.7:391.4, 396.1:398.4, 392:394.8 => 0.50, 27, 19.7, 23.6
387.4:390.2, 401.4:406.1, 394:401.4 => 0.70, 26.8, 31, 29.3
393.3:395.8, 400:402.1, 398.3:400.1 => -0.16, 22.2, 31.6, 29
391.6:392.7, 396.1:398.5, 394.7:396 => -0.28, 26.6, 20.1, 22.6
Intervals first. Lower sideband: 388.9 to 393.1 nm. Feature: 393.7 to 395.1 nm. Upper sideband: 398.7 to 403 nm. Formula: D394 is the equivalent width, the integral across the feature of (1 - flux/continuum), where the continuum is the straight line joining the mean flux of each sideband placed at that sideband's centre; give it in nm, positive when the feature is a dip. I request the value 0.21 nm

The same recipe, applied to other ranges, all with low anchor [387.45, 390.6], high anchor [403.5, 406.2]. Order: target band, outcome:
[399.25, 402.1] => -0.18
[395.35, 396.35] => 0.02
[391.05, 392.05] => -0.10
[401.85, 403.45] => -0.09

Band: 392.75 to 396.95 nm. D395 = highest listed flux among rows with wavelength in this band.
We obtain 32.35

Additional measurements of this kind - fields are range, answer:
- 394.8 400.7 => 37.12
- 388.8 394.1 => 34.67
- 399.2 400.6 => 35.4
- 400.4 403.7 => 38.03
